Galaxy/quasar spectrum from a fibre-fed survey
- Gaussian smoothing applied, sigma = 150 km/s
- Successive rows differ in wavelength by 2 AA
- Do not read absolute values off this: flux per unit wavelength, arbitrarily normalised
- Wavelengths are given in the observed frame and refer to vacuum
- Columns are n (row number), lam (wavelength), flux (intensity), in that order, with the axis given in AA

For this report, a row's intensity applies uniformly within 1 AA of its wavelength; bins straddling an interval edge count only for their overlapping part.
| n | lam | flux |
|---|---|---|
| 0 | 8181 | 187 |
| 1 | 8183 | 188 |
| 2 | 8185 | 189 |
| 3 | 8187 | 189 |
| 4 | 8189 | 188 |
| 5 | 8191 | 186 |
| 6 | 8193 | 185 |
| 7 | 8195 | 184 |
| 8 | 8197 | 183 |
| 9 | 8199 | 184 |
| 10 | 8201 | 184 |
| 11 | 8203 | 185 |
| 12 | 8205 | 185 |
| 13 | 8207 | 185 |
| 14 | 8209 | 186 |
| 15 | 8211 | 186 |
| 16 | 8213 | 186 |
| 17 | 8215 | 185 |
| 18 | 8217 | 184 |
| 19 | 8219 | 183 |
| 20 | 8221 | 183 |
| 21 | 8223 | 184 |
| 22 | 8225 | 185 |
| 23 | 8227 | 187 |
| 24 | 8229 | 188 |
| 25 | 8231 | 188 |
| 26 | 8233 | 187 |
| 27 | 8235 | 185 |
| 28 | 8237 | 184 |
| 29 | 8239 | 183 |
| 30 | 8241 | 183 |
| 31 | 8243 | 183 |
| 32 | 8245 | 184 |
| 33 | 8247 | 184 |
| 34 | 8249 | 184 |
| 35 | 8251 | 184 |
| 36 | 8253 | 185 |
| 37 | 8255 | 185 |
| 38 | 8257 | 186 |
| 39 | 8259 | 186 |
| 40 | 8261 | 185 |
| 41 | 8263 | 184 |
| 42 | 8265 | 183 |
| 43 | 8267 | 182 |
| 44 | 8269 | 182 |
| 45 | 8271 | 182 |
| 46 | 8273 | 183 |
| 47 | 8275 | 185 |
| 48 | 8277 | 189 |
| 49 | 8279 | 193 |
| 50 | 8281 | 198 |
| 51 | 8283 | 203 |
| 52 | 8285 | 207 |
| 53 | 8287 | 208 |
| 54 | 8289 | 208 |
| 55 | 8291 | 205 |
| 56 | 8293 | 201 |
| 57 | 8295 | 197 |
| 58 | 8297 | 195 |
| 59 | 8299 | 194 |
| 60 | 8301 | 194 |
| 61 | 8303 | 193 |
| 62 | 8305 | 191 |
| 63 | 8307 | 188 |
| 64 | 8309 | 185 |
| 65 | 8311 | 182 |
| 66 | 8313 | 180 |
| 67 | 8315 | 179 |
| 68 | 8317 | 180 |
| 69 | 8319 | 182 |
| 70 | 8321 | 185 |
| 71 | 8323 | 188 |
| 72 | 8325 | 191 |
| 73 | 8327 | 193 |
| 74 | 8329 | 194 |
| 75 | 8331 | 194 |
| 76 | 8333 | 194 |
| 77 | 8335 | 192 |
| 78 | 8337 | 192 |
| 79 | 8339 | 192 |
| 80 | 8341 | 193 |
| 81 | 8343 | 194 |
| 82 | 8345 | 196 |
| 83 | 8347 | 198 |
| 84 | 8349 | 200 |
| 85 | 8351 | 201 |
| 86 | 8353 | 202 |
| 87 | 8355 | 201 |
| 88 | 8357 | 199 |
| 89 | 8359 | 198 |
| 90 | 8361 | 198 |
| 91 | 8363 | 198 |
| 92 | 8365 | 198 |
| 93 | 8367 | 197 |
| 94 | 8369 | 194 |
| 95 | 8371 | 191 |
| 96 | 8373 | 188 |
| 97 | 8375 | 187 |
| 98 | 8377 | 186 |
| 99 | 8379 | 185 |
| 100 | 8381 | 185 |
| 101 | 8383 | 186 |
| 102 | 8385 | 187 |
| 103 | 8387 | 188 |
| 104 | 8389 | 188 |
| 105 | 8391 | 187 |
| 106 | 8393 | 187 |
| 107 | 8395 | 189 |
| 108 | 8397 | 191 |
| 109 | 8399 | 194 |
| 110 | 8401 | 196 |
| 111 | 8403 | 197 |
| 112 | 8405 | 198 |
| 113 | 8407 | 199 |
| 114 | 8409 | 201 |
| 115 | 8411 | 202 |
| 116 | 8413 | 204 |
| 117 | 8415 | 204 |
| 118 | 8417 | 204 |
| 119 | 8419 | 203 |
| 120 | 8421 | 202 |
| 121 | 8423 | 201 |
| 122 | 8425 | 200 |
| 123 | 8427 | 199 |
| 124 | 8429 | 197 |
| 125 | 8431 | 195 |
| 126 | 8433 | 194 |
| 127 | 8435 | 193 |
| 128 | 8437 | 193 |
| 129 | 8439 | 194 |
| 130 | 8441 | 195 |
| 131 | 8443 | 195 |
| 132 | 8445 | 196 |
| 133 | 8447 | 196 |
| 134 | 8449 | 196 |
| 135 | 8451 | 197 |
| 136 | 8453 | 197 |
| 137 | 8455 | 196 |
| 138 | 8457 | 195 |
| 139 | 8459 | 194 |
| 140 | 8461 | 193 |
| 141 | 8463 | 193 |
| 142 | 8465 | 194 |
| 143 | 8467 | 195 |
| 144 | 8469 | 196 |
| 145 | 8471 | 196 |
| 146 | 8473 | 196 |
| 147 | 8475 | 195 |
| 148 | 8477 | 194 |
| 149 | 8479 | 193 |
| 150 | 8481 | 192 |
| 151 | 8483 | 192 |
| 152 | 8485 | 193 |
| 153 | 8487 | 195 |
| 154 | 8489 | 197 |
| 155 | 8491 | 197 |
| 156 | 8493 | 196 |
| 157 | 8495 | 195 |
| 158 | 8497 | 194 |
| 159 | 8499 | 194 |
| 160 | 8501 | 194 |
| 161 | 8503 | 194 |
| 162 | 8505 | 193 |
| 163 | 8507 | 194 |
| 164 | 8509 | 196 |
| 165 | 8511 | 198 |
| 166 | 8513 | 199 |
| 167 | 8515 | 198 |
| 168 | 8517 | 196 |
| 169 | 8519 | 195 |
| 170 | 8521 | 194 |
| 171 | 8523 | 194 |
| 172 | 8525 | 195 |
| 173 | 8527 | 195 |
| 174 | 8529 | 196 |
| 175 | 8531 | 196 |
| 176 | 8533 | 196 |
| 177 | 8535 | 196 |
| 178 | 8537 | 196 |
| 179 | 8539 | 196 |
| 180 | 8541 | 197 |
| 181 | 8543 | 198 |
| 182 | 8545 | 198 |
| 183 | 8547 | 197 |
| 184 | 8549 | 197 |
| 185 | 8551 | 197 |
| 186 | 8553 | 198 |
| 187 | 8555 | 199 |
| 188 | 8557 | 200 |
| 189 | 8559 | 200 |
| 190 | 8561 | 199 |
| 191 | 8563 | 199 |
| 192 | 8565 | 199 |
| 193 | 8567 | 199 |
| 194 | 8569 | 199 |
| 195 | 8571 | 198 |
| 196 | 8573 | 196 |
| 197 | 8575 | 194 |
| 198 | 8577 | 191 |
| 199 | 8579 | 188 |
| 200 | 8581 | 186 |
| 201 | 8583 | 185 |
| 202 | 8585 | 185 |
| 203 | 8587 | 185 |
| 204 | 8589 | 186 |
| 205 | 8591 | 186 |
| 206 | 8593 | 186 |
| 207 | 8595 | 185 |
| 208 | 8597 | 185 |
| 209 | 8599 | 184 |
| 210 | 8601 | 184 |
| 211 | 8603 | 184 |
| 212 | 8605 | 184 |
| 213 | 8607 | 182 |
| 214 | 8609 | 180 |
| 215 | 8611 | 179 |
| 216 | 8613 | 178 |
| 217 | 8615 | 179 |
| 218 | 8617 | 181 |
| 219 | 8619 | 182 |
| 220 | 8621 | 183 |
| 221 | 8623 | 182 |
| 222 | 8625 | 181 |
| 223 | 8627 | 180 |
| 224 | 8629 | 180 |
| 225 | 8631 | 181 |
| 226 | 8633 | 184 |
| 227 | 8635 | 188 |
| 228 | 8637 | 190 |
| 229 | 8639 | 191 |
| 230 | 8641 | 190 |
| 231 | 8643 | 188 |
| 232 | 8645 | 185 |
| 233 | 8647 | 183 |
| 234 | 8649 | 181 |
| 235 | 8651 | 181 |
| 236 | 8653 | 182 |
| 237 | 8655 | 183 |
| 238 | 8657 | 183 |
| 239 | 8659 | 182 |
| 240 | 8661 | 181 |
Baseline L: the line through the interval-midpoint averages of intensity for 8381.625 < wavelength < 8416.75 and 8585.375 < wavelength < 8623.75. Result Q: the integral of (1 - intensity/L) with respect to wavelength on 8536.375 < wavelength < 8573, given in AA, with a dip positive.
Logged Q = -2.5 AA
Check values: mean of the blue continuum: 194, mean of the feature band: 198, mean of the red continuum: 183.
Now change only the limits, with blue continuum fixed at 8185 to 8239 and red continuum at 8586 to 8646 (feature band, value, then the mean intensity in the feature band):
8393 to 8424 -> -2.36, 199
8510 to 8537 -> -1.74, 196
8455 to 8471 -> -0.88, 194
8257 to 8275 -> 0.15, 184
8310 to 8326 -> 0.14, 183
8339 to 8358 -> -1.34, 198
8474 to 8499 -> -1.37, 194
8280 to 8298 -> -1.69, 202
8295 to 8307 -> -0.53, 193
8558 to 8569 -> -0.91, 199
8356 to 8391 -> -1.23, 191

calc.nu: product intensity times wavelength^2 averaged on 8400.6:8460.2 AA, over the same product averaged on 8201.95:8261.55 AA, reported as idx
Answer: 1.12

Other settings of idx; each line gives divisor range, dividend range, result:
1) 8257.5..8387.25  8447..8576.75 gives 1.07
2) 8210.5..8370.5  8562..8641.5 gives 1.05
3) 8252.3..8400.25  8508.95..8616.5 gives 1.06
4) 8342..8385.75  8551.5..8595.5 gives 1.04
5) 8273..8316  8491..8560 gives 1.07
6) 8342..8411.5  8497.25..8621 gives 1.03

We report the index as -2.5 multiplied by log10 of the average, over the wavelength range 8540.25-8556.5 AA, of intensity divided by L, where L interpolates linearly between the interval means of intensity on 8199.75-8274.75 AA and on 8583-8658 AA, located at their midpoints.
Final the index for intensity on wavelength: -0.08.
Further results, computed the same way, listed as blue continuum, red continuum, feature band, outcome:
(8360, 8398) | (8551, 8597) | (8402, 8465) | -0.04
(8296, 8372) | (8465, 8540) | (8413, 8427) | -0.05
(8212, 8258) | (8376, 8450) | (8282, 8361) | -0.03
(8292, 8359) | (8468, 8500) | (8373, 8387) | 0.04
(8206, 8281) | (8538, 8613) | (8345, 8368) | -0.07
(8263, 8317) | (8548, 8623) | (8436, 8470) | -0.03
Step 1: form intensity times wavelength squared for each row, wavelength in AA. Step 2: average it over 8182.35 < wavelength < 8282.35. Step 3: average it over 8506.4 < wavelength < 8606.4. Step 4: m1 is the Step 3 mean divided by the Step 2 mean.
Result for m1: 1.1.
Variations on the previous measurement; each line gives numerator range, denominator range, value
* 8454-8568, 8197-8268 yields 1.13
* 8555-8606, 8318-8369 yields 1.04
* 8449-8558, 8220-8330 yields 1.10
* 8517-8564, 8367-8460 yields 1.04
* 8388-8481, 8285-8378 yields 1.04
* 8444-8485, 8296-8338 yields 1.07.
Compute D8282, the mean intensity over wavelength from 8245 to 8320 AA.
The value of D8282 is 189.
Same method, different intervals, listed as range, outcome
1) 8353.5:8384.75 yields 193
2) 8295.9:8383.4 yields 192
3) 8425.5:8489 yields 195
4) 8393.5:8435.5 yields 198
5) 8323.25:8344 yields 193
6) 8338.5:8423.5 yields 195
